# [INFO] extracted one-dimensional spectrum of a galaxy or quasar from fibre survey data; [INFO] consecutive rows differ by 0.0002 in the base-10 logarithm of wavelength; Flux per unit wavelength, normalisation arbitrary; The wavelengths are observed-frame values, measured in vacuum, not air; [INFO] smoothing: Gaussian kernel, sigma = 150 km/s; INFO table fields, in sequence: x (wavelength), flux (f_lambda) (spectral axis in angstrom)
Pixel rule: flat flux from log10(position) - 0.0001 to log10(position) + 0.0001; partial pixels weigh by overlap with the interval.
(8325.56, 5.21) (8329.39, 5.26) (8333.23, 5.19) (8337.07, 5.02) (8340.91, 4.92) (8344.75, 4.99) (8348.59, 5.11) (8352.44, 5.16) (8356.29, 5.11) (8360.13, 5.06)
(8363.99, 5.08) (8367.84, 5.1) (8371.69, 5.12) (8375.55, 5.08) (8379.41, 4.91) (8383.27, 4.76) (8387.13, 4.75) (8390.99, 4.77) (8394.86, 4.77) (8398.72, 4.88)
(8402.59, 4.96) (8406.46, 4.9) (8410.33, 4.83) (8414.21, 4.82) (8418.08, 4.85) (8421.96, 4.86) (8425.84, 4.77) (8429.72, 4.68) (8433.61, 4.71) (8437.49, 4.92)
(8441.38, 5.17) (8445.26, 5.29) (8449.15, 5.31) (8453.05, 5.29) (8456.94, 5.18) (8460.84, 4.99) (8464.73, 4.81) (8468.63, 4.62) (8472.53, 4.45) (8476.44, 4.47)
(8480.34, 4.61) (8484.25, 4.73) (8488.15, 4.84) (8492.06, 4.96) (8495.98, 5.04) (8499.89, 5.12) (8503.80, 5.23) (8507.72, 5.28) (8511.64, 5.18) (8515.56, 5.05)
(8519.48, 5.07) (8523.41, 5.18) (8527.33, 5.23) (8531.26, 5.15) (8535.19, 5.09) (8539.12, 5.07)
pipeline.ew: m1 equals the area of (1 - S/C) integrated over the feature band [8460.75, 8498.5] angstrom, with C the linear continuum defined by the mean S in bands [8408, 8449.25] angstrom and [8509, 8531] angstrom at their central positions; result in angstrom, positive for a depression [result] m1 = 2.2 angstrom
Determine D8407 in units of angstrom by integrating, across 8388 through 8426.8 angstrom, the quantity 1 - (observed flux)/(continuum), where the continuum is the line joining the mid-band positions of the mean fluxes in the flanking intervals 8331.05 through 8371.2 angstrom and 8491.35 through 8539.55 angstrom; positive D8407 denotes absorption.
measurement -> 1.9 angstrom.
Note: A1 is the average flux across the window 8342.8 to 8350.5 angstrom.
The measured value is 5.05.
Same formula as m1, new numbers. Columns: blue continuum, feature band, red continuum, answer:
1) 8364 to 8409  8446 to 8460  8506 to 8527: -0.56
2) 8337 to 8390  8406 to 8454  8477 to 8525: 0.56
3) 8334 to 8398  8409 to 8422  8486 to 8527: 0.48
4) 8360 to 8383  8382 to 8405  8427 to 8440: 0.59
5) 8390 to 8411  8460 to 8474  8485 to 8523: 0.82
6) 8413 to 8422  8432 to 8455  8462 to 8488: -1.79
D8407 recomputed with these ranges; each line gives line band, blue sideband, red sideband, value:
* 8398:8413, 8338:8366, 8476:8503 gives 0.3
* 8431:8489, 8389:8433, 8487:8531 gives 0.9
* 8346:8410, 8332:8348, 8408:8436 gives -0.6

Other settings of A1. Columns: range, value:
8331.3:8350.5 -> 5.05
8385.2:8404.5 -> 4.83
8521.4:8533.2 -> 5.19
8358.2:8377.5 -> 5.09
